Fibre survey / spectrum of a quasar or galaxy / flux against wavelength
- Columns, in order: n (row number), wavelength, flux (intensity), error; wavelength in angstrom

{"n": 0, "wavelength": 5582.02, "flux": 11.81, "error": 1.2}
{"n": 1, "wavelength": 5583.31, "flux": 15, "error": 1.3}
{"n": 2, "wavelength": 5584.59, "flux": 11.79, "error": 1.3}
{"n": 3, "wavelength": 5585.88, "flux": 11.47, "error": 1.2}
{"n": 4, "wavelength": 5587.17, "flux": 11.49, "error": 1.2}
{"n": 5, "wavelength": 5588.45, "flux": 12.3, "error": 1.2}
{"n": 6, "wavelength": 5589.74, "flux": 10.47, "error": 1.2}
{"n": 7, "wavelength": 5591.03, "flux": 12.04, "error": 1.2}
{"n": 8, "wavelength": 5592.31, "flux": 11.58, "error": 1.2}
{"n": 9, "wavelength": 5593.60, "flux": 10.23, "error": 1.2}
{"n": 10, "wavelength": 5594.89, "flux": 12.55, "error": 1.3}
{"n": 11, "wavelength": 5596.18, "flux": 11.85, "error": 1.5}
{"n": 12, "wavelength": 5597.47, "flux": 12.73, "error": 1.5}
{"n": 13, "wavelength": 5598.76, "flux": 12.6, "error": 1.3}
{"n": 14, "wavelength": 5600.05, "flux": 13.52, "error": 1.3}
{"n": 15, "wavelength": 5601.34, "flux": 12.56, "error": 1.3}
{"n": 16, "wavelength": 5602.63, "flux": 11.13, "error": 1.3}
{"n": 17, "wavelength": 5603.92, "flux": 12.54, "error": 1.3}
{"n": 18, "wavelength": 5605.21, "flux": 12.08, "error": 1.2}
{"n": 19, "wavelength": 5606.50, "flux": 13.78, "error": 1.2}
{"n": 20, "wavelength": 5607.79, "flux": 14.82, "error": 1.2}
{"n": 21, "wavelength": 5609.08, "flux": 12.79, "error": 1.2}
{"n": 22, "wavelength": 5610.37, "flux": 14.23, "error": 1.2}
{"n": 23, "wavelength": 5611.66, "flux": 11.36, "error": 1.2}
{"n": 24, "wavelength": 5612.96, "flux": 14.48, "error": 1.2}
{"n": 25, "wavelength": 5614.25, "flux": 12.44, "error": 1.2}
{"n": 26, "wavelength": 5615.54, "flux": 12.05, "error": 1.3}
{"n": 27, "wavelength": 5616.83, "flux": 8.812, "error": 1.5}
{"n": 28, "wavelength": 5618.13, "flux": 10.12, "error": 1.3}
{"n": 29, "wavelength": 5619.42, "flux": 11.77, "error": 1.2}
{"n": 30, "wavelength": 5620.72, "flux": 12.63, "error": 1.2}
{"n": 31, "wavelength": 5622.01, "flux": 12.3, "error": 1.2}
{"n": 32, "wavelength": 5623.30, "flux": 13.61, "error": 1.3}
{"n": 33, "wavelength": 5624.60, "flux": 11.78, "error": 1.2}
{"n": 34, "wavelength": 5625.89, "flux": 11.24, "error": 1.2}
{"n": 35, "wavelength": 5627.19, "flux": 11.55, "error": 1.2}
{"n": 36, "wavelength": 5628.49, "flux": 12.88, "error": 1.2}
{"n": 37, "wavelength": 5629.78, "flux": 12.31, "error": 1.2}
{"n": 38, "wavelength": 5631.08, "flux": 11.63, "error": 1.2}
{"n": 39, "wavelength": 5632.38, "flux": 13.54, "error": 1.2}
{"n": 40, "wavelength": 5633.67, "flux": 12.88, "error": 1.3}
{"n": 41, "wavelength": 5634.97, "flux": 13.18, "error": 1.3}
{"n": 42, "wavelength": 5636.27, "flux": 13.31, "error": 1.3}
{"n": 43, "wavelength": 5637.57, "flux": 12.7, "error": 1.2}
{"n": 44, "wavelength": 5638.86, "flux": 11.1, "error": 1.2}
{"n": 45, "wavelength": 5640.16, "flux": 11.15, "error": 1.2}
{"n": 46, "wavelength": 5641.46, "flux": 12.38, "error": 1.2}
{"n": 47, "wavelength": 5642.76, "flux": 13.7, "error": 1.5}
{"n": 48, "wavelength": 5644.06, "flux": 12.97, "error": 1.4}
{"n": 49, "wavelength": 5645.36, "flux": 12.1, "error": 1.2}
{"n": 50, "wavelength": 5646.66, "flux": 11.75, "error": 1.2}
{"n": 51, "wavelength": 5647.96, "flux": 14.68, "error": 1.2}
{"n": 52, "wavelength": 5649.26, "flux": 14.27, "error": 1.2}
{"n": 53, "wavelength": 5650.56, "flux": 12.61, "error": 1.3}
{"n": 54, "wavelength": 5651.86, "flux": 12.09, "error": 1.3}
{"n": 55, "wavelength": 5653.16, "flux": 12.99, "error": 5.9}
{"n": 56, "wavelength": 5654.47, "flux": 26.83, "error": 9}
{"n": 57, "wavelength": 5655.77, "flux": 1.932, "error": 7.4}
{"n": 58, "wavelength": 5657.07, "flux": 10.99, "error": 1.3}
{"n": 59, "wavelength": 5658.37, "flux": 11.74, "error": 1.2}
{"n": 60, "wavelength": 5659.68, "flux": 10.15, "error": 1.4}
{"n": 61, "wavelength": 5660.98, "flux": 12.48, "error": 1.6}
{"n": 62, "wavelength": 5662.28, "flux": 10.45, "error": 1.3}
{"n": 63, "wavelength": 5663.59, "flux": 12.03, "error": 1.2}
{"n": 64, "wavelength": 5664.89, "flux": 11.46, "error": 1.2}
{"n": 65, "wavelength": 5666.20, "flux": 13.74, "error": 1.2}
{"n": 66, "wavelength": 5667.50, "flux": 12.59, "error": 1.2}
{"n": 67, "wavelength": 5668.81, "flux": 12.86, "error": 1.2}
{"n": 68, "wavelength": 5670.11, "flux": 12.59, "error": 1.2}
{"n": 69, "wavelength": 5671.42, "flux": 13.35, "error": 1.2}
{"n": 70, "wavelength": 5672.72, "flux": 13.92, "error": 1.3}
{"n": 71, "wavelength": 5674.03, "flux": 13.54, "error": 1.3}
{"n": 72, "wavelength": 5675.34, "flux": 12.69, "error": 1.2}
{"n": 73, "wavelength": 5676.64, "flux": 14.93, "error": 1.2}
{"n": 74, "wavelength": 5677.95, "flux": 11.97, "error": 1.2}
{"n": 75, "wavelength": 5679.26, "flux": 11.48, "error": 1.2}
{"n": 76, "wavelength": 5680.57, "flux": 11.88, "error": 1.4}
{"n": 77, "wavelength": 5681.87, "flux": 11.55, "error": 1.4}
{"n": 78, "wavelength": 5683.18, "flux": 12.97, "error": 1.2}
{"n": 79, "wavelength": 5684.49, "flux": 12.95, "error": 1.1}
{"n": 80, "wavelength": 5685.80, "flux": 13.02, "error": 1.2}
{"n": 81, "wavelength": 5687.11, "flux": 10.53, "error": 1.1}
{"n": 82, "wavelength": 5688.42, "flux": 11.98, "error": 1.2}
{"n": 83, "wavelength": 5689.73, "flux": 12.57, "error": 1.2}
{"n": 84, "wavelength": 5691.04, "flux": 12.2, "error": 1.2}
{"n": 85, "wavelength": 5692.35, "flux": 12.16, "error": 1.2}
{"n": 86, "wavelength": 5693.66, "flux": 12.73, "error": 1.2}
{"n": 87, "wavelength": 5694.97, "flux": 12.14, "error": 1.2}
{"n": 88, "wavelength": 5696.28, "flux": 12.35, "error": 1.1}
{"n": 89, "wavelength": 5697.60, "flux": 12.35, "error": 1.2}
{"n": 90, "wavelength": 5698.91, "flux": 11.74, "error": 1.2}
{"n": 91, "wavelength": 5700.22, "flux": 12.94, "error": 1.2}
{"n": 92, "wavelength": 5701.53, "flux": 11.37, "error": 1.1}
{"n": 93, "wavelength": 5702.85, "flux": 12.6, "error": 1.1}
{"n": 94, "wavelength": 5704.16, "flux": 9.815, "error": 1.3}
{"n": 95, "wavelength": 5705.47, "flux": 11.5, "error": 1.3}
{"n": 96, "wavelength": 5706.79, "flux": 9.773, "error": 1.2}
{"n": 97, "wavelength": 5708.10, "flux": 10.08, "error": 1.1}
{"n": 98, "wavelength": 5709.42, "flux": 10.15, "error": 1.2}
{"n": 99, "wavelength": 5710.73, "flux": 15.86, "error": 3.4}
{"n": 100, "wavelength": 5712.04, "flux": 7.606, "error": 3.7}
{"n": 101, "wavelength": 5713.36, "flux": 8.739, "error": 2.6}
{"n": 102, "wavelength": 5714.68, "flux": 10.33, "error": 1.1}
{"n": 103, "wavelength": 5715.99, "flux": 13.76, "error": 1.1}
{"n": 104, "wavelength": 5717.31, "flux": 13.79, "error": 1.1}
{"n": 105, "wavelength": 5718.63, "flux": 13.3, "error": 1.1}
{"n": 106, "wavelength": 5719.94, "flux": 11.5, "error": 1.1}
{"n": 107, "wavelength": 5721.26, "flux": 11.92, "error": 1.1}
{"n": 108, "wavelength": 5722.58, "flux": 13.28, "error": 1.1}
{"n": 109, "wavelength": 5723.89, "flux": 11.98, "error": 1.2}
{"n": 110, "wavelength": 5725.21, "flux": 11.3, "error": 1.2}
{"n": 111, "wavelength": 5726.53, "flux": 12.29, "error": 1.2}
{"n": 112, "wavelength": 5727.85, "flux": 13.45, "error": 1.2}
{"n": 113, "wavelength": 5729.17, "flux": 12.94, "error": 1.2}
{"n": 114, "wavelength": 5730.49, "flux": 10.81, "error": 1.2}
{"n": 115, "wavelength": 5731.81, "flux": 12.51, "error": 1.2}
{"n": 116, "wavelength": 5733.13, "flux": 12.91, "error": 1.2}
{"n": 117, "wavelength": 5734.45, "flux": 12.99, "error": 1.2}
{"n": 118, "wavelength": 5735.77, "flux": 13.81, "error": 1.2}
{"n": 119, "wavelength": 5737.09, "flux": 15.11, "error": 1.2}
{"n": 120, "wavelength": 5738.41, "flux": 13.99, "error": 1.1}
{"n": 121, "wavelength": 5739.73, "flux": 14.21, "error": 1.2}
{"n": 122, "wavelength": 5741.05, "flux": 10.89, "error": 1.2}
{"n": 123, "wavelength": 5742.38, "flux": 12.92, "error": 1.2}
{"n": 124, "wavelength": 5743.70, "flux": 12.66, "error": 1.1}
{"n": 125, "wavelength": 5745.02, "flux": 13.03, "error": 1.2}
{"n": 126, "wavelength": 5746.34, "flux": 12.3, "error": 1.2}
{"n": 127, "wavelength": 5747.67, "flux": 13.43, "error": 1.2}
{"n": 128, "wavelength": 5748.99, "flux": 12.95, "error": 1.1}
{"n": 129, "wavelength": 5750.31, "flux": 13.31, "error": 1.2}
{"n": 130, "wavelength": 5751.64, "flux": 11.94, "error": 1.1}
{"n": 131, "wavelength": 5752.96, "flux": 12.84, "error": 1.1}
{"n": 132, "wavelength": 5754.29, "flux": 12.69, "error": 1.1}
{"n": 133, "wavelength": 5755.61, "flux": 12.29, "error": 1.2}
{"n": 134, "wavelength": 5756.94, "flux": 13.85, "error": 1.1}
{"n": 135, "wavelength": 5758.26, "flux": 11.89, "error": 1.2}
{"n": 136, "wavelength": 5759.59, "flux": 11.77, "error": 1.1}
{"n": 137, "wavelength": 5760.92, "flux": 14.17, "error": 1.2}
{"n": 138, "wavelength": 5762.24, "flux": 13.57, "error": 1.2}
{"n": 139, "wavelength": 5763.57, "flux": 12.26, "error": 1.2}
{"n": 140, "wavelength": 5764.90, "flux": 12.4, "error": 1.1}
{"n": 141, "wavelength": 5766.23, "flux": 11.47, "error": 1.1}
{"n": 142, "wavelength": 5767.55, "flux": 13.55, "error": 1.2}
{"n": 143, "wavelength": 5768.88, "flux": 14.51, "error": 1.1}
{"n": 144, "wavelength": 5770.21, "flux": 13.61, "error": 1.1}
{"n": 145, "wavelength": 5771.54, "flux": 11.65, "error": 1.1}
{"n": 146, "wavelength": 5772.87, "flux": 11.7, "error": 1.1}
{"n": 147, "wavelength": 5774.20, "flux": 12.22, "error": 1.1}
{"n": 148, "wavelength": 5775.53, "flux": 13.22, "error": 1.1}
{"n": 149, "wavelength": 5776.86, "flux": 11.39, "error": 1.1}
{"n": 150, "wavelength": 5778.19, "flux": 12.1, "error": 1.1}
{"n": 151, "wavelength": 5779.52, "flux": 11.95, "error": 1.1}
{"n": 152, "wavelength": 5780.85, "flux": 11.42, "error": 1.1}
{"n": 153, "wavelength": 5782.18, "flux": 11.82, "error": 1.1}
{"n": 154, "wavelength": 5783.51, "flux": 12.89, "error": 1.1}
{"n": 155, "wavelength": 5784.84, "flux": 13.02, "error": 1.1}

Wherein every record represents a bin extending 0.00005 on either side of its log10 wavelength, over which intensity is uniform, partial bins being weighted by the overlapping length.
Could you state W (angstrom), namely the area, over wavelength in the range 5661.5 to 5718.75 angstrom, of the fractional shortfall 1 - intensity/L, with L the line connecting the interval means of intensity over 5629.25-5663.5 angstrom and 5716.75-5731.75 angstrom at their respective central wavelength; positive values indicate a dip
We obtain 1.7 angstrom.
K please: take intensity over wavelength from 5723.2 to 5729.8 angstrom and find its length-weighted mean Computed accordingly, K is 12.4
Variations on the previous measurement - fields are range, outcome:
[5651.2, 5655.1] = 17.2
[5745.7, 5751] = 13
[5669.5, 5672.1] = 13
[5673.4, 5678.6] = 13.3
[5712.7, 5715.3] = 9.5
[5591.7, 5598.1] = 11.8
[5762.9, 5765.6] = 12.3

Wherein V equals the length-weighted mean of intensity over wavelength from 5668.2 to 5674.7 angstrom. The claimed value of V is 13.3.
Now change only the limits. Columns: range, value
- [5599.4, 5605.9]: 12.4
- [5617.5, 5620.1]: 11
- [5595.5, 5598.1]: 12.3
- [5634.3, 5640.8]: 12.3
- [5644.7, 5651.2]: 13.1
